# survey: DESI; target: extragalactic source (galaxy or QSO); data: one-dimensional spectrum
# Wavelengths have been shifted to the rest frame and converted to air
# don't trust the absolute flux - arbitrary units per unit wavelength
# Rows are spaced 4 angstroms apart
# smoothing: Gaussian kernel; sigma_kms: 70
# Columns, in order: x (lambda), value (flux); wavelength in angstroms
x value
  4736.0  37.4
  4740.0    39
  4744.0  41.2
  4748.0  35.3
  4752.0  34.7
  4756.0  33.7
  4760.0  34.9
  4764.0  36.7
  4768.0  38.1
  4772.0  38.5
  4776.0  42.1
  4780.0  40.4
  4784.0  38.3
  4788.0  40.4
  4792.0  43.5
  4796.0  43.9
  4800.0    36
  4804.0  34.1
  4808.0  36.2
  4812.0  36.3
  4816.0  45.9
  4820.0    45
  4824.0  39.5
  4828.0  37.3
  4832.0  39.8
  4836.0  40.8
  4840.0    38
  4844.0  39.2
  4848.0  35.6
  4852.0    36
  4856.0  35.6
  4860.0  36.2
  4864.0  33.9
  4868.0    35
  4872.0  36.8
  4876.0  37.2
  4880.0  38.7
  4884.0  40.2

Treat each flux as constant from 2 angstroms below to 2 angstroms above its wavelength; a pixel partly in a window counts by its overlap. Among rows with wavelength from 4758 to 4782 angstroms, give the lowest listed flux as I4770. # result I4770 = 34.9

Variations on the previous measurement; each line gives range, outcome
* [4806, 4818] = 36.2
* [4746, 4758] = 33.7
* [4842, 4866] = 33.9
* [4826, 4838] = 37.3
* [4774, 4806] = 34.1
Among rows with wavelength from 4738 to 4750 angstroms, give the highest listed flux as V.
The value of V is 41.2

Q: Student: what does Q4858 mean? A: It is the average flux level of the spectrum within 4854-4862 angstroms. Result 35.9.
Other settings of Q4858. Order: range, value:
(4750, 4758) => 34.2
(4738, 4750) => 38.5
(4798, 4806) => 35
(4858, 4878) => 35.8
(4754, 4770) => 35.9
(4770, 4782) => 40.3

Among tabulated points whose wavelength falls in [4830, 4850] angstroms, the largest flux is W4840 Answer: 40.8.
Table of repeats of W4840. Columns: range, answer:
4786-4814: 43.9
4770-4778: 42.1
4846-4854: 36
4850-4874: 36.8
